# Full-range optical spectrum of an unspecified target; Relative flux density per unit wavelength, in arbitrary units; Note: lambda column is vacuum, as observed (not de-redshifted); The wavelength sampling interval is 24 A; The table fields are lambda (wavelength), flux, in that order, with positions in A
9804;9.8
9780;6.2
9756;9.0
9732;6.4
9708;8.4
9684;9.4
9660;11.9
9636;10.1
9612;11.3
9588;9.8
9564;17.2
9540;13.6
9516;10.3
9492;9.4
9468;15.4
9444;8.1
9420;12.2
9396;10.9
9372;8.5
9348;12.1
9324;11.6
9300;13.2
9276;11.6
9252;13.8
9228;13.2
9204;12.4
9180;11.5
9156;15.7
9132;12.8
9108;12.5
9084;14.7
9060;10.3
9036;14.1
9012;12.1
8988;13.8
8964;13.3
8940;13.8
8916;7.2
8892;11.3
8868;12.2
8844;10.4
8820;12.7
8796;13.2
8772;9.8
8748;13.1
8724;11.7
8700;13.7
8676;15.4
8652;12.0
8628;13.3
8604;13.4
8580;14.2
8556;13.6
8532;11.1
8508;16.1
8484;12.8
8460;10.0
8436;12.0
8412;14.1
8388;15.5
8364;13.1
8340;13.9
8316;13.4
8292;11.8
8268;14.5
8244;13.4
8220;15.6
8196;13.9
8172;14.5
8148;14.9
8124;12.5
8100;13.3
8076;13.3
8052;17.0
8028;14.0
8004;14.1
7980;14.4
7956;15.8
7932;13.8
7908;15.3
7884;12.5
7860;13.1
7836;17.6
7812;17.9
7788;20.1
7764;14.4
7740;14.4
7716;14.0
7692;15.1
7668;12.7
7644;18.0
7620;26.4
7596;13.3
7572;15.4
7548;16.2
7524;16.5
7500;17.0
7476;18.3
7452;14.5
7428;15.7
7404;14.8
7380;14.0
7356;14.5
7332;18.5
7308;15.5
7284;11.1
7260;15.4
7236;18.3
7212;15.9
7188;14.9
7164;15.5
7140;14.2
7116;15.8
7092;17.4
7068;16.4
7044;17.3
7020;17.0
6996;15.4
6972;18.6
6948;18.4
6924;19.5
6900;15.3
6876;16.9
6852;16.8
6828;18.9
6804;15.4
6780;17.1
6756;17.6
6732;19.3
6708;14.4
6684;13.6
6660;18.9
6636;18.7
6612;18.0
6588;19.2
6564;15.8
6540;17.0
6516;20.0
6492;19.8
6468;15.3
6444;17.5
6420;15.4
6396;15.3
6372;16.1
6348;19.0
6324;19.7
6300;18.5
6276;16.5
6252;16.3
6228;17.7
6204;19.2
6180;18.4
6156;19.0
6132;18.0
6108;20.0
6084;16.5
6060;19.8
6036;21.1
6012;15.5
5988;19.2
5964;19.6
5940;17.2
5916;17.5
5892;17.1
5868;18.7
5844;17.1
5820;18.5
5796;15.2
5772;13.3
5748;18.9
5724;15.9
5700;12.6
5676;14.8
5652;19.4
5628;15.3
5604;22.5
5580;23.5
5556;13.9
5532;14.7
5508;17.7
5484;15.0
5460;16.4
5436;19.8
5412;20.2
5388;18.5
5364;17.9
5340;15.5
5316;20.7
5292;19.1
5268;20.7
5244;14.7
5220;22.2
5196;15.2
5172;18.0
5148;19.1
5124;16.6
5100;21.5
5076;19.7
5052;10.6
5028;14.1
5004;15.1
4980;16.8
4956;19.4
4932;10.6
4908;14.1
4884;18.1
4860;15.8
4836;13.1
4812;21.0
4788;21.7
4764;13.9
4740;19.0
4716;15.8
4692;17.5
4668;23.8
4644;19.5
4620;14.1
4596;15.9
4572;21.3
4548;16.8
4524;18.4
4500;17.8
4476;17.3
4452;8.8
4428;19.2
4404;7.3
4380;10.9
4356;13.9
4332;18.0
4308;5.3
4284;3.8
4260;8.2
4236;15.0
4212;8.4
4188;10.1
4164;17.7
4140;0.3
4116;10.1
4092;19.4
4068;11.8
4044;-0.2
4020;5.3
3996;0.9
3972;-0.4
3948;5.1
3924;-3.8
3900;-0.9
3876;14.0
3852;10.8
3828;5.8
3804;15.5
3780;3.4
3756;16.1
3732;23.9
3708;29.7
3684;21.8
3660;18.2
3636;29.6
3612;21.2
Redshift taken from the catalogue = 0.16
